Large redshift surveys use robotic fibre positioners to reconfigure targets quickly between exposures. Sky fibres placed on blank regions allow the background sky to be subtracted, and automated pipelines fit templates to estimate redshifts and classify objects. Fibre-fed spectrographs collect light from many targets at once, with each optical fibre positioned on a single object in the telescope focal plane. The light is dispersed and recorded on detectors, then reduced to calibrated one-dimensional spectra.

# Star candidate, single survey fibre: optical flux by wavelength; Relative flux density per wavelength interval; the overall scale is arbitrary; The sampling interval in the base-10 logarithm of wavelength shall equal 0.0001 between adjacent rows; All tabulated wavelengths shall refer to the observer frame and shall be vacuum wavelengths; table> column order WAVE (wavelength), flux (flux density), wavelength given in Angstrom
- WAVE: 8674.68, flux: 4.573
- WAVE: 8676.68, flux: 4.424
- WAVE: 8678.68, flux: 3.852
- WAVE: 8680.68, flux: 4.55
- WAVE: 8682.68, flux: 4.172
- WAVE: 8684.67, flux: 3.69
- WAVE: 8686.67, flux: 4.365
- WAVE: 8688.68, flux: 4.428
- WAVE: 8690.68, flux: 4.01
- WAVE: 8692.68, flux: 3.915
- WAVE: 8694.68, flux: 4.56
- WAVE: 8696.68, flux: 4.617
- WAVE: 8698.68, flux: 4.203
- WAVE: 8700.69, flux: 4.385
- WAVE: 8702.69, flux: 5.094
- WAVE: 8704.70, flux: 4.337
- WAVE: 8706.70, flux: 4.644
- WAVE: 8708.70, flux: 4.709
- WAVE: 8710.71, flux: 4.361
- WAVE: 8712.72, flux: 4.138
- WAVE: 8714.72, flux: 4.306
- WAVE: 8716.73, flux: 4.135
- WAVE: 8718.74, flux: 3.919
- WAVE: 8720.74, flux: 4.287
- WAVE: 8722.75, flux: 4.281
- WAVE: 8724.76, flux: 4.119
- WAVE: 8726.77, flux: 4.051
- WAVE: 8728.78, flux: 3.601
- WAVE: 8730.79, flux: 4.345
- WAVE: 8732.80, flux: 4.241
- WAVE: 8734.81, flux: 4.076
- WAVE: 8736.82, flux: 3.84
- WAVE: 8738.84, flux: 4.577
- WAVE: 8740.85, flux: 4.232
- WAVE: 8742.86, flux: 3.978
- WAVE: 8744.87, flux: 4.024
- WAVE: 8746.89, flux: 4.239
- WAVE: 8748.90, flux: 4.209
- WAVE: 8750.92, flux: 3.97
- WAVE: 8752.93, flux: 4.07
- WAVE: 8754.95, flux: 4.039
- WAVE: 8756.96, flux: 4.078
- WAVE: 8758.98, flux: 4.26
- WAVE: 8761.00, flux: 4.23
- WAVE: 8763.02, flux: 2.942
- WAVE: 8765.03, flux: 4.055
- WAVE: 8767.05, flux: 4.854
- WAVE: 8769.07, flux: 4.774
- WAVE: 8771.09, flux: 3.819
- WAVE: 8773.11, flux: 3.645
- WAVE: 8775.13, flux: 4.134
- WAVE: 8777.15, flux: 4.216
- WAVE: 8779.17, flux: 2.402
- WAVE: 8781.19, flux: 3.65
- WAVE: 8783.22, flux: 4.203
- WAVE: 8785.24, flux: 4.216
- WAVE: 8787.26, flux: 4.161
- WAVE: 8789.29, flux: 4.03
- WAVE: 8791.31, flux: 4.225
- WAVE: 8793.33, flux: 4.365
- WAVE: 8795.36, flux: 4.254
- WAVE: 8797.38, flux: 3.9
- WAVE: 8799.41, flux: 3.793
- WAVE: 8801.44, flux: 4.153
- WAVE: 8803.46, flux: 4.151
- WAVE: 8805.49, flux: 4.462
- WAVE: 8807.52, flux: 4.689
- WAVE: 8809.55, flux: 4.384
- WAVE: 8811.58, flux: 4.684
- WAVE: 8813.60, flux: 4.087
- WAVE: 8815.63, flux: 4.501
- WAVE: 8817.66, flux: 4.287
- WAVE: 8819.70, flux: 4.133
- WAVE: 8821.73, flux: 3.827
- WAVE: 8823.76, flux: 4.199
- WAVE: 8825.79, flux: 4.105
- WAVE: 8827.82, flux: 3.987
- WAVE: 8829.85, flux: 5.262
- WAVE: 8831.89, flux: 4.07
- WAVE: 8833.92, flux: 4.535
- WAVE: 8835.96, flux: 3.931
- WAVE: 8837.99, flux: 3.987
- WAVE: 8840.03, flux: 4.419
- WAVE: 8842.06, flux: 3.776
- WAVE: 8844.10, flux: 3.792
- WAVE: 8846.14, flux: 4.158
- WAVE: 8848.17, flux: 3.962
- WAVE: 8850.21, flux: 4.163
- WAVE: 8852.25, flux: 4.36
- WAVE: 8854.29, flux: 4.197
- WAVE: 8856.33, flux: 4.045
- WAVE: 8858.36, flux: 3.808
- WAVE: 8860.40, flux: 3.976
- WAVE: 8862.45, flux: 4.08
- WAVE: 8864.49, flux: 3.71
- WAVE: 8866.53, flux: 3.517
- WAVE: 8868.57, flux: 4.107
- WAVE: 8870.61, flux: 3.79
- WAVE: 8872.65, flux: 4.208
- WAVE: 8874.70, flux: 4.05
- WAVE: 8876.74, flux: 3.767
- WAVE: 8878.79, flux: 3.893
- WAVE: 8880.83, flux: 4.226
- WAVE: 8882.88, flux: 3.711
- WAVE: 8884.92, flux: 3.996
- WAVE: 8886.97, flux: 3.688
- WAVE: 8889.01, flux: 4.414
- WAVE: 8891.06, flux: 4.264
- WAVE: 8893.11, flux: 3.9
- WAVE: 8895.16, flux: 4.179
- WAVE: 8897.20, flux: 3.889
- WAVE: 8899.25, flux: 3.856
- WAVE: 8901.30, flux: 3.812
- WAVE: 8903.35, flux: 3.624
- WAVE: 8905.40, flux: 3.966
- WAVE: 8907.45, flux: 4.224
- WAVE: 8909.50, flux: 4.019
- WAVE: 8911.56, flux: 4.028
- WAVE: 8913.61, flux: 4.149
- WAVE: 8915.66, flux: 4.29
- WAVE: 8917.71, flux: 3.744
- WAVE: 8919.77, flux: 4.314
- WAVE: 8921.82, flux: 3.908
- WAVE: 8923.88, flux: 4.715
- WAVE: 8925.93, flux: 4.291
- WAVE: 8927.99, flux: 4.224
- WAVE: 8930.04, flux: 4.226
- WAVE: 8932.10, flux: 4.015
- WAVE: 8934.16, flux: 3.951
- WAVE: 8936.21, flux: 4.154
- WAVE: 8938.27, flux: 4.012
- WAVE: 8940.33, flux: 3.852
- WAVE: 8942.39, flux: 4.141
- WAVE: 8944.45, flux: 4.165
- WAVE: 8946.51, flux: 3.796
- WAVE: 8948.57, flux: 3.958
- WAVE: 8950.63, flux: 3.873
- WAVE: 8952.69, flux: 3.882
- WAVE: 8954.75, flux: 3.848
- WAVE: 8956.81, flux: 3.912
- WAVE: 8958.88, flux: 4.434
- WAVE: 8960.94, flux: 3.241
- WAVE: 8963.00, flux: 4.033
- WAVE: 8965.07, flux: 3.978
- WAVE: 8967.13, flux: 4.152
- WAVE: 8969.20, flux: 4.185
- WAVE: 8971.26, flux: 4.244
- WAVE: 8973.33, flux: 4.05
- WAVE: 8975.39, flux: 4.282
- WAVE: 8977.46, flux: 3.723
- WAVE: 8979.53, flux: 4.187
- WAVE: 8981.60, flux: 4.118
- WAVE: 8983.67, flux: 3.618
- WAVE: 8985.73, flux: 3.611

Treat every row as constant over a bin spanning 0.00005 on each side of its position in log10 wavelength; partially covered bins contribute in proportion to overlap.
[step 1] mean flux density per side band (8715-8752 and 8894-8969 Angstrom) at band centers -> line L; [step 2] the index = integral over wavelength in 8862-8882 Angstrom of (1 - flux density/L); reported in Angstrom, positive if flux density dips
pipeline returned 0.6 Angstrom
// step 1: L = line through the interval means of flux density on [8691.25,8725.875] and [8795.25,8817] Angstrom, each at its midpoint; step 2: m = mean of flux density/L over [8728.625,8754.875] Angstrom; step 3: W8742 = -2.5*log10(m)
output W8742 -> 0.05 mag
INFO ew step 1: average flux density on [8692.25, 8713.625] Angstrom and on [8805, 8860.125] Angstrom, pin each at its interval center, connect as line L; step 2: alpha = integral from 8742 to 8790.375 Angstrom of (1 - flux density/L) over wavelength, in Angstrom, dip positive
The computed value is 3.71 Angstrom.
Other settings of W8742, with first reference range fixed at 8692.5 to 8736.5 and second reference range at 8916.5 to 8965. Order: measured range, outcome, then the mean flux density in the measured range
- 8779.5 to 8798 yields 0.039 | 4.05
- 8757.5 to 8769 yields 0.028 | 4.13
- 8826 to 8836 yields -0.057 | 4.38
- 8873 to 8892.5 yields 0.024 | 4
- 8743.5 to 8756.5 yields 0.041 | 4.09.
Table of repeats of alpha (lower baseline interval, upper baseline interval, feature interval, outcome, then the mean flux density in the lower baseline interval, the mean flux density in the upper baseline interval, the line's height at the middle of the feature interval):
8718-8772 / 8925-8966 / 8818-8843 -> -0.76 Angstrom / 4.12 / 4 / 4.07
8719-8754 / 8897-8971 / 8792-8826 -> -1.25 Angstrom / 4.12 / 4.03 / 4.09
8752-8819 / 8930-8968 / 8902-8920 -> -0.08 Angstrom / 4.11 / 3.97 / 4.01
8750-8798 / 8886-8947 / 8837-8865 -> 0.05 Angstrom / 4.02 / 4.06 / 4.04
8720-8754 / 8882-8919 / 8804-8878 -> -1.81 Angstrom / 4.12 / 3.99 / 4.04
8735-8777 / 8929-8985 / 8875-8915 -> 0.47 Angstrom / 4.1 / 4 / 4.03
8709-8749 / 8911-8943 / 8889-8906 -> 0.69 Angstrom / 4.16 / 4.13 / 4.13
